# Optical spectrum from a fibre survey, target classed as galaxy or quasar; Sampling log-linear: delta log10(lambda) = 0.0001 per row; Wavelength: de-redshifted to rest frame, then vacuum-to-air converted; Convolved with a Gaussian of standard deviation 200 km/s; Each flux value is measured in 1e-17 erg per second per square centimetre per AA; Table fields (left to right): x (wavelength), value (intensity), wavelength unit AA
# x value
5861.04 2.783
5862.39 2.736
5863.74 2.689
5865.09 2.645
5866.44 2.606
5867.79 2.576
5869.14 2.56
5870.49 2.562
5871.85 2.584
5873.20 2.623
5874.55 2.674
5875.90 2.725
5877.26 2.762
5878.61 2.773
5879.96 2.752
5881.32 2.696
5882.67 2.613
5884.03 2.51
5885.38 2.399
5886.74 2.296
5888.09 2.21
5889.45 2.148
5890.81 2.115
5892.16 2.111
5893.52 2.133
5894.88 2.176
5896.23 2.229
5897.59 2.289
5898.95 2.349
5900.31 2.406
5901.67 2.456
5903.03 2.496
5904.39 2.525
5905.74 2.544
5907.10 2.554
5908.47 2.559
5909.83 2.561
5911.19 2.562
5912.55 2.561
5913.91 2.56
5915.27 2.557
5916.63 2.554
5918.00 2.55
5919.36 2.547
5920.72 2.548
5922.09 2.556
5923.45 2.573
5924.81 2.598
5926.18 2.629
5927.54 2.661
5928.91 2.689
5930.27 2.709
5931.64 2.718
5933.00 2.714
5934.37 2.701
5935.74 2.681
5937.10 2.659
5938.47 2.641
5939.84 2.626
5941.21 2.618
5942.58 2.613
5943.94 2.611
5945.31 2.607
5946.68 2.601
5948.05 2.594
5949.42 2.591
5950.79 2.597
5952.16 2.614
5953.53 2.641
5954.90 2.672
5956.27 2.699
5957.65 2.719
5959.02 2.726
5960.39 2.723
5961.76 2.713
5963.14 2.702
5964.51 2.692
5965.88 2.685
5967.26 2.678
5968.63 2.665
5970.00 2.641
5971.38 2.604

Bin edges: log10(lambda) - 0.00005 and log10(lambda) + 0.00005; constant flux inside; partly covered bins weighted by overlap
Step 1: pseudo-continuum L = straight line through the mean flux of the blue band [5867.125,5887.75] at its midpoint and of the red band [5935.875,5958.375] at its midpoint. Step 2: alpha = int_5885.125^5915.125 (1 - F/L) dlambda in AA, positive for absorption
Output 2.7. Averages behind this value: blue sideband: 2.6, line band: 2.38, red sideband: 2.63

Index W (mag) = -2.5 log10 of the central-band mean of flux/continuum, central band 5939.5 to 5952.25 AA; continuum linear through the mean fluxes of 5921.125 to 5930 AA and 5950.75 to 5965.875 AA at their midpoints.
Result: 0.02 mag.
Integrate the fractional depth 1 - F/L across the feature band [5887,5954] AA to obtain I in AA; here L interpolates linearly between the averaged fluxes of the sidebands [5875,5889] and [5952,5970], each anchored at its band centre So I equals 2.7 AA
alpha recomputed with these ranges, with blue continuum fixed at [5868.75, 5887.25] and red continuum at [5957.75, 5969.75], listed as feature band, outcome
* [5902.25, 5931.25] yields 0.81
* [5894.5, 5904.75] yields 1.04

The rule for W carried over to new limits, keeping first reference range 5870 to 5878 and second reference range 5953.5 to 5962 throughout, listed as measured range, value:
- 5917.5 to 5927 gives 0.04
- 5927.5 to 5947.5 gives 0.01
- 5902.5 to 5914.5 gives 0.05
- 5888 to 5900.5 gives 0.21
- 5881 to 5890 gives 0.11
